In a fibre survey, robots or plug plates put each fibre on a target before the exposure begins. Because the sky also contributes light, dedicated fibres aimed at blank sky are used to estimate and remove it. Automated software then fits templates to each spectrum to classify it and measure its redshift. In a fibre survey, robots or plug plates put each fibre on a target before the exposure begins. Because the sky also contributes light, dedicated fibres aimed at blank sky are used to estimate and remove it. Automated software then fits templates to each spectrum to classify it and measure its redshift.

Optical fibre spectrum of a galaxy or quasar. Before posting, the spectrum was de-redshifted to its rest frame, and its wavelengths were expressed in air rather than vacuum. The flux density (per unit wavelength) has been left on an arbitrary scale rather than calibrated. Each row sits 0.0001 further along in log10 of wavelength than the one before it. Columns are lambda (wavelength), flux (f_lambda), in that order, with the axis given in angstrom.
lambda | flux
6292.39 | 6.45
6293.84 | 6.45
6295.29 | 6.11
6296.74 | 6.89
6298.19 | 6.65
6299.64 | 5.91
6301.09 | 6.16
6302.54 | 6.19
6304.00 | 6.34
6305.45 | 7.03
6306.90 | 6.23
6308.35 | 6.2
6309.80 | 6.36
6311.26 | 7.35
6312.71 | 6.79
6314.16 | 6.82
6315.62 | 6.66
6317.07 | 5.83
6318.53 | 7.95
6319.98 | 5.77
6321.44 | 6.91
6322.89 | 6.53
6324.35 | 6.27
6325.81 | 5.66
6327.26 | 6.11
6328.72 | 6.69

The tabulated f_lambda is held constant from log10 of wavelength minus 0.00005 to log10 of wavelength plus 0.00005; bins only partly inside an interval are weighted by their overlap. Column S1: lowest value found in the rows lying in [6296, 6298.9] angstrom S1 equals 6.65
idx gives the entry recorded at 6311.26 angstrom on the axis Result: 7.35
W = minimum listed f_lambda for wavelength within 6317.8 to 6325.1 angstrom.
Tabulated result 5.77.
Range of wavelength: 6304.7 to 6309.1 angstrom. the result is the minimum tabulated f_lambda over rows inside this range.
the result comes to 6.2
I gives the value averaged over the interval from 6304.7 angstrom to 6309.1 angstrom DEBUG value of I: 6.5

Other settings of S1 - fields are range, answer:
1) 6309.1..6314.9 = 6.36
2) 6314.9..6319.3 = 5.83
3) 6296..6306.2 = 5.91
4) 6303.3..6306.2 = 6.34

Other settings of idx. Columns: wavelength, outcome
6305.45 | 7.03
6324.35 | 6.27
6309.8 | 6.36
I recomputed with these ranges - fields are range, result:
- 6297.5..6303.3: 6.22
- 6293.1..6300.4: 6.4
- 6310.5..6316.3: 6.9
